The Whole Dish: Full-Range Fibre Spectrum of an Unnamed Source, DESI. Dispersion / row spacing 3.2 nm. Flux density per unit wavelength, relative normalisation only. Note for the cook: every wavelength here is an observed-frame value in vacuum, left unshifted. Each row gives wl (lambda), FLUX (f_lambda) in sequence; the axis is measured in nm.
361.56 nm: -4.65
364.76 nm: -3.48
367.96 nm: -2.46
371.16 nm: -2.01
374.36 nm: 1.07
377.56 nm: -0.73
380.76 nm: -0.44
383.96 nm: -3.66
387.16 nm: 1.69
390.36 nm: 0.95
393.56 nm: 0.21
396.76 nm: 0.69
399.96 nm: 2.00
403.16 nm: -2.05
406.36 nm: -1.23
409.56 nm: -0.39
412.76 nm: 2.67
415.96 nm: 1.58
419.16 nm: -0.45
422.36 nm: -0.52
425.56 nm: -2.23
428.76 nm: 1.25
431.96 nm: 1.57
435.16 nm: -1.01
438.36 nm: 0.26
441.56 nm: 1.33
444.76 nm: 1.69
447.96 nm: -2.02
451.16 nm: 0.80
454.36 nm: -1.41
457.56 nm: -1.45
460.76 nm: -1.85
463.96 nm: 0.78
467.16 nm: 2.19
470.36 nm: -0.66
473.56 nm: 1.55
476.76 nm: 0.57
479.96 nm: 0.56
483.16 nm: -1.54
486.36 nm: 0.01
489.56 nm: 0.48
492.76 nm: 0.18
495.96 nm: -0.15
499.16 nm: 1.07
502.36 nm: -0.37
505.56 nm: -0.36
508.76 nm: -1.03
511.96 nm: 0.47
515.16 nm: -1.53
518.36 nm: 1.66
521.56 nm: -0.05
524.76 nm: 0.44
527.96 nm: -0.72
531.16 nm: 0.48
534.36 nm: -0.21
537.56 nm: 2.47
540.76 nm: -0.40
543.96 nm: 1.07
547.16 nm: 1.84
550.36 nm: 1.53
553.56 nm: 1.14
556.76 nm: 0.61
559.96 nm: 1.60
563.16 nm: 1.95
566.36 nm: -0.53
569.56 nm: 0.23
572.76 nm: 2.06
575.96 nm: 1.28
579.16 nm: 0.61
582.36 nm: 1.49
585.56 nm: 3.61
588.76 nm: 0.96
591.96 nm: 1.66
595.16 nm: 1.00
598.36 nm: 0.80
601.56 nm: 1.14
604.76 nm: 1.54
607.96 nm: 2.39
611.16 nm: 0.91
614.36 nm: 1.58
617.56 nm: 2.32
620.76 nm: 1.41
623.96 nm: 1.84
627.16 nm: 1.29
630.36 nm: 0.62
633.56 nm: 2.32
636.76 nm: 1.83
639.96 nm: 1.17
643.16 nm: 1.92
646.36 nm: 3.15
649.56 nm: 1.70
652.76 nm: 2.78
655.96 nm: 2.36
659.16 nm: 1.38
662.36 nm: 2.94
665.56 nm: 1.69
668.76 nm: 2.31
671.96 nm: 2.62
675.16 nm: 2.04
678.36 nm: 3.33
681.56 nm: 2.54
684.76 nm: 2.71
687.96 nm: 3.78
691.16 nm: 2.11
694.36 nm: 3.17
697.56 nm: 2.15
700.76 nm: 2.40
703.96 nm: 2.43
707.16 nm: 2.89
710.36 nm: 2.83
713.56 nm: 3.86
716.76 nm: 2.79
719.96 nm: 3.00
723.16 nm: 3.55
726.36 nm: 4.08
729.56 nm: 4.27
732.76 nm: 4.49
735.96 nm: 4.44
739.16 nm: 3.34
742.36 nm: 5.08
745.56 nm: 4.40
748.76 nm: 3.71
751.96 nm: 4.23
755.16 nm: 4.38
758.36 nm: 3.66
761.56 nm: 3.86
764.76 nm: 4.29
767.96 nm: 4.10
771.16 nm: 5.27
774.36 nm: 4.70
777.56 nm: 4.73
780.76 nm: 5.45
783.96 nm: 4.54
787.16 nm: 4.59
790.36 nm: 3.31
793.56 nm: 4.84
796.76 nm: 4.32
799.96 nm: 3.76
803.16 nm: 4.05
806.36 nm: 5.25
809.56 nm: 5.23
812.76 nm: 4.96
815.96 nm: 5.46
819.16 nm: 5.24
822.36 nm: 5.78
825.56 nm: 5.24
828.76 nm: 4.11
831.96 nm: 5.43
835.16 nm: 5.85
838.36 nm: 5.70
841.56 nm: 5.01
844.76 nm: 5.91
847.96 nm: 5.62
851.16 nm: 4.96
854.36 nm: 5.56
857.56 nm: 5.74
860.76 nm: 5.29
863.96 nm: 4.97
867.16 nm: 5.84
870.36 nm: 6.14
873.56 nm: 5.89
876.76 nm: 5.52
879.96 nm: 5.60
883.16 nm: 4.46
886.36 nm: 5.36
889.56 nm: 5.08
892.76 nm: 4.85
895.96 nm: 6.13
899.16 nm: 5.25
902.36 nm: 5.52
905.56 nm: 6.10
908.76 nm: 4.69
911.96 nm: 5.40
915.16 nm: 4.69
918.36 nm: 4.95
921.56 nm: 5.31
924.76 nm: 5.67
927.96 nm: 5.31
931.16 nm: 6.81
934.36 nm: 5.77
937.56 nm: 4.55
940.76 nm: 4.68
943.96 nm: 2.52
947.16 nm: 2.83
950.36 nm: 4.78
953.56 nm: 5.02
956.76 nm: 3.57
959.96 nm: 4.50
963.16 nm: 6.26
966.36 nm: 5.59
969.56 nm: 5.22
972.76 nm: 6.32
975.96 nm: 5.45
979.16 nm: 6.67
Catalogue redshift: 0.82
